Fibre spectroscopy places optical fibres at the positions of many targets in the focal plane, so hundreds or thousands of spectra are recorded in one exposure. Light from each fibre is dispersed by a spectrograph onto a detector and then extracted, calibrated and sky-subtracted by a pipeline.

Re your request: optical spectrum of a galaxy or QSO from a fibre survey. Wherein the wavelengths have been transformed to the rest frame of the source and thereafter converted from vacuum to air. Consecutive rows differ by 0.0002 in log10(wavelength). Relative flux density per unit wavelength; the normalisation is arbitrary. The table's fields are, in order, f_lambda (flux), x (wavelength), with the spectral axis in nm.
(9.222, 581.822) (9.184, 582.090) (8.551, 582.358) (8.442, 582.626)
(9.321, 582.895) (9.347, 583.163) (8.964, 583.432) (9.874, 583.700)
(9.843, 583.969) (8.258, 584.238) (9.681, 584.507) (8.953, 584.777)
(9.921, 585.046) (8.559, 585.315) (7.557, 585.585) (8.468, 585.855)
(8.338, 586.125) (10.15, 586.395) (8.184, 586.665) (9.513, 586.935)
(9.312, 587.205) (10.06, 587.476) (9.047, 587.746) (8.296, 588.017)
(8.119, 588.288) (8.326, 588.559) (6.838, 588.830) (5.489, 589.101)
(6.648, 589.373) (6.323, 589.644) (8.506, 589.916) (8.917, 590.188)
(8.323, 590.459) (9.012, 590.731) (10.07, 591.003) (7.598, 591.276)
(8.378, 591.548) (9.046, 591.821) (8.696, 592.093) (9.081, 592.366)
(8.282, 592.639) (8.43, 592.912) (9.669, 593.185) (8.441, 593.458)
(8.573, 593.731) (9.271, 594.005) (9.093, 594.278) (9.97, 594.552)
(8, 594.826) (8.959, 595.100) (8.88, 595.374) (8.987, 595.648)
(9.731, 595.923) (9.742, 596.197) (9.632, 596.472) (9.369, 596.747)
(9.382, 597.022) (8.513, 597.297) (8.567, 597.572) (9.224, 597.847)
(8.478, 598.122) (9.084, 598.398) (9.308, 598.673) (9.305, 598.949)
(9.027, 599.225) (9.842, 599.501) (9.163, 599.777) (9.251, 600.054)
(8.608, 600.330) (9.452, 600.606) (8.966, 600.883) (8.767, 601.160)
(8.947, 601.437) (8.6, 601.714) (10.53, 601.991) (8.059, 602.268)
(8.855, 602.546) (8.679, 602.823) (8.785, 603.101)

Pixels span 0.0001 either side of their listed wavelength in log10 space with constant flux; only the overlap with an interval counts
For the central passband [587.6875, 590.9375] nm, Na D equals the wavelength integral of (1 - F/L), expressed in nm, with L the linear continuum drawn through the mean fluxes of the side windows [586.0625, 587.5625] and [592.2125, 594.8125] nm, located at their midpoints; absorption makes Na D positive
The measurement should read 0.46 nm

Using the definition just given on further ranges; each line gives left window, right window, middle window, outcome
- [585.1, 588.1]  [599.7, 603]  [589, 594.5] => 0.304 nm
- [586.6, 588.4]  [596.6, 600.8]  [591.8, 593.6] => 0.049 nm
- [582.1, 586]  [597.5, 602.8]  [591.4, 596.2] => 0.050 nm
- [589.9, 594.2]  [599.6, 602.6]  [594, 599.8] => -0.158 nm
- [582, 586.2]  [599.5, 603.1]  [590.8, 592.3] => 0.033 nm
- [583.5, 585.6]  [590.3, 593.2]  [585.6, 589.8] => 0.374 nm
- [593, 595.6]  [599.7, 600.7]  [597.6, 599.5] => -0.006 nm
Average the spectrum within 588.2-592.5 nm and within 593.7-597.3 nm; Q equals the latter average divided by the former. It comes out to 1.14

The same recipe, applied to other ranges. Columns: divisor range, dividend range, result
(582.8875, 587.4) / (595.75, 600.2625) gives 1.01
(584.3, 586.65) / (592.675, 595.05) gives 1.00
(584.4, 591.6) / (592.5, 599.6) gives 1.07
